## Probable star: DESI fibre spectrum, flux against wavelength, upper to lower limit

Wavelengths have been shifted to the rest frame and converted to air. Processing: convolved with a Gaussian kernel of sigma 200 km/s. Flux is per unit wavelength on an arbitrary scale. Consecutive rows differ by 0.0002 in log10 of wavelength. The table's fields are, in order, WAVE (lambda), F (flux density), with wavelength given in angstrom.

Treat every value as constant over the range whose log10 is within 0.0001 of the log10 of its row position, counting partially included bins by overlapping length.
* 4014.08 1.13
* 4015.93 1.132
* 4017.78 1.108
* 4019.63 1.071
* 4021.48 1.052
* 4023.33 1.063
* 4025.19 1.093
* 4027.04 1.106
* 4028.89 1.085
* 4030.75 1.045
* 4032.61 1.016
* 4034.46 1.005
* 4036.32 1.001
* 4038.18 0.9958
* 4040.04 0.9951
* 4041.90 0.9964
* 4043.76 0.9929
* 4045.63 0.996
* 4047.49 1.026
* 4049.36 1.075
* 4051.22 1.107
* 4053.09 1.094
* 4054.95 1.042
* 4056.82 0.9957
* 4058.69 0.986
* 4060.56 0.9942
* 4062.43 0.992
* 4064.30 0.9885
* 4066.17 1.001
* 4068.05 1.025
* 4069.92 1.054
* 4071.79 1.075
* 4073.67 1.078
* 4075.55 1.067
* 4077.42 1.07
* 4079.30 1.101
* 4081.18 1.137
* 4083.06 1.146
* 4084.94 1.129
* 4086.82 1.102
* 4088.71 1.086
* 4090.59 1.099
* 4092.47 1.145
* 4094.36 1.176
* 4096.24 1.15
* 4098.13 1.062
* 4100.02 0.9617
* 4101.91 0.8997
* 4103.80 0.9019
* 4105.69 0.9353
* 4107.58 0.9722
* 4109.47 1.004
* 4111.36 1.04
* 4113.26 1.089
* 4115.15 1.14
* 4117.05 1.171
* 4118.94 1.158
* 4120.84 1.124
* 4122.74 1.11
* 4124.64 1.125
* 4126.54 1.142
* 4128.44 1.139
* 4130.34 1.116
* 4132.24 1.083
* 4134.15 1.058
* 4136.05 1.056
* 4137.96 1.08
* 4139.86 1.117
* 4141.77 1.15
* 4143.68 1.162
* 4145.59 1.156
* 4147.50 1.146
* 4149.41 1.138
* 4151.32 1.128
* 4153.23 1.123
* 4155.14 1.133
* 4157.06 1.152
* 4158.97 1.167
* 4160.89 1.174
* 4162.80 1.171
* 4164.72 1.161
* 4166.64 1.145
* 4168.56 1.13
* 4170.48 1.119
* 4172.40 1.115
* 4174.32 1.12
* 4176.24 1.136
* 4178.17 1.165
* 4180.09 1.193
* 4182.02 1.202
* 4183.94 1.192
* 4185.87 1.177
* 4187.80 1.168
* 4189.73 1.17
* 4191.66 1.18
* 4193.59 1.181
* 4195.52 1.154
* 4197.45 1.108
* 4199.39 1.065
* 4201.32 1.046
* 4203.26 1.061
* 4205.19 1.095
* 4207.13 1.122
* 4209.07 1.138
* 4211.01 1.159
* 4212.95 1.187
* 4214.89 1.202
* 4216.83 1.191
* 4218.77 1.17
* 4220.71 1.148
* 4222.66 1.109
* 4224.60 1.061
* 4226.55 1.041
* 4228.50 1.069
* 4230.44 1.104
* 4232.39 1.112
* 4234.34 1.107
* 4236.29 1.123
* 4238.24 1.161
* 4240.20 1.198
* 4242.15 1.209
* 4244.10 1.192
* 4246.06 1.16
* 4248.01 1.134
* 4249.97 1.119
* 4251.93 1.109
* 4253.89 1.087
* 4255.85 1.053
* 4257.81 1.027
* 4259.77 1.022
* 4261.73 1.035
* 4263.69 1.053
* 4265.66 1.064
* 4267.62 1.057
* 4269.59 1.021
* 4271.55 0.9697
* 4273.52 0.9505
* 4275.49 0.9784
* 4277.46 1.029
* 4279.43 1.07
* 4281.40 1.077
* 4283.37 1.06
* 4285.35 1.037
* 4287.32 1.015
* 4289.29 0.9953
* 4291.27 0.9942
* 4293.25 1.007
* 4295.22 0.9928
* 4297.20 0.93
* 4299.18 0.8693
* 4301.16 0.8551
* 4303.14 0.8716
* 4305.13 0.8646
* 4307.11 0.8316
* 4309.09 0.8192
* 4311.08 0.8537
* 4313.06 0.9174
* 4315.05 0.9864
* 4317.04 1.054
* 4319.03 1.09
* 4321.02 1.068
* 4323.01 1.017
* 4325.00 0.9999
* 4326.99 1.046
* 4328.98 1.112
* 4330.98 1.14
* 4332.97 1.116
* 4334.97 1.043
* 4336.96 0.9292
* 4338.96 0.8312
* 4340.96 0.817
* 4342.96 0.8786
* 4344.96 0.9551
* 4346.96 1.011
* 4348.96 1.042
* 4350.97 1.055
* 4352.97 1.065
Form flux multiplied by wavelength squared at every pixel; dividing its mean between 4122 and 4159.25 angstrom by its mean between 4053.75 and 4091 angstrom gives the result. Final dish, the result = 1.1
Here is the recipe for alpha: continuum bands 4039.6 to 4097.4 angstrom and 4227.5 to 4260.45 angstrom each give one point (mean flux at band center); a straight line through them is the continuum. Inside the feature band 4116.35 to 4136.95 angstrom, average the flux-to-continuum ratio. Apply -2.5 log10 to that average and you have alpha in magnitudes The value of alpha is -0.03 mag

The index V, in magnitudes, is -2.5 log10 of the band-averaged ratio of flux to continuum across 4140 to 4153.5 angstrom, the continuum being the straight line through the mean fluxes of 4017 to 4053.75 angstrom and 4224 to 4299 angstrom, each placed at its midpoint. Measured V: -0.088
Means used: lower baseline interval 1.05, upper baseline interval 1.06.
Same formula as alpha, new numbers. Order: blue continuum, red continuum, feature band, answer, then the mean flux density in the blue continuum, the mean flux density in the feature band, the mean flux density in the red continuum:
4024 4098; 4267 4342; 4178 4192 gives -0.16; 1.06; 1.18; 0.982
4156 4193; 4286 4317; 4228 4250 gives -0.10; 1.16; 1.14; 0.926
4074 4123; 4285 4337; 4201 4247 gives -0.11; 1.08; 1.13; 0.98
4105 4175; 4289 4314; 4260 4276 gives -0.08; 1.12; 1.02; 0.905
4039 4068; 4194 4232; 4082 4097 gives -0.09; 1.02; 1.13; 1.12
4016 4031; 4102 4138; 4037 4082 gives 0.04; 1.08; 1.04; 1.07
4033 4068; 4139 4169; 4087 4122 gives 0.02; 1.02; 1.06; 1.15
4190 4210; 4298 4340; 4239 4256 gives -0.09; 1.12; 1.14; 0.967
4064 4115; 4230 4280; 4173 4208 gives -0.07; 1.06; 1.14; 1.08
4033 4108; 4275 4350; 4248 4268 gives -0.08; 1.04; 1.07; 0.979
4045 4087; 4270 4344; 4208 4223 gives -0.16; 1.06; 1.16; 0.976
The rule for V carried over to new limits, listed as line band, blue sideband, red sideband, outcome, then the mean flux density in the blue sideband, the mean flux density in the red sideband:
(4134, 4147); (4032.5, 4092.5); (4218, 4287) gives -0.05 mag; 1.05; 1.08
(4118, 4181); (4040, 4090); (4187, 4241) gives -0.04 mag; 1.05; 1.13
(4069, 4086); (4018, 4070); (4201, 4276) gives -0.05 mag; 1.03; 1.1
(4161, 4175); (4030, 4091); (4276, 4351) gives -0.12 mag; 1.05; 0.98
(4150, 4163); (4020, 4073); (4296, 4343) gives -0.15 mag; 1.03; 0.958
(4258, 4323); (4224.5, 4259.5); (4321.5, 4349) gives 0.07 mag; 1.11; 0.996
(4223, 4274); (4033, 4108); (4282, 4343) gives -0.10 mag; 1.04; 0.971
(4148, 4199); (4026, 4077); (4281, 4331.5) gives -0.15 mag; 1.03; 0.978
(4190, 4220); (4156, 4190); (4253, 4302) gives -0.02 mag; 1.16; 1.01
